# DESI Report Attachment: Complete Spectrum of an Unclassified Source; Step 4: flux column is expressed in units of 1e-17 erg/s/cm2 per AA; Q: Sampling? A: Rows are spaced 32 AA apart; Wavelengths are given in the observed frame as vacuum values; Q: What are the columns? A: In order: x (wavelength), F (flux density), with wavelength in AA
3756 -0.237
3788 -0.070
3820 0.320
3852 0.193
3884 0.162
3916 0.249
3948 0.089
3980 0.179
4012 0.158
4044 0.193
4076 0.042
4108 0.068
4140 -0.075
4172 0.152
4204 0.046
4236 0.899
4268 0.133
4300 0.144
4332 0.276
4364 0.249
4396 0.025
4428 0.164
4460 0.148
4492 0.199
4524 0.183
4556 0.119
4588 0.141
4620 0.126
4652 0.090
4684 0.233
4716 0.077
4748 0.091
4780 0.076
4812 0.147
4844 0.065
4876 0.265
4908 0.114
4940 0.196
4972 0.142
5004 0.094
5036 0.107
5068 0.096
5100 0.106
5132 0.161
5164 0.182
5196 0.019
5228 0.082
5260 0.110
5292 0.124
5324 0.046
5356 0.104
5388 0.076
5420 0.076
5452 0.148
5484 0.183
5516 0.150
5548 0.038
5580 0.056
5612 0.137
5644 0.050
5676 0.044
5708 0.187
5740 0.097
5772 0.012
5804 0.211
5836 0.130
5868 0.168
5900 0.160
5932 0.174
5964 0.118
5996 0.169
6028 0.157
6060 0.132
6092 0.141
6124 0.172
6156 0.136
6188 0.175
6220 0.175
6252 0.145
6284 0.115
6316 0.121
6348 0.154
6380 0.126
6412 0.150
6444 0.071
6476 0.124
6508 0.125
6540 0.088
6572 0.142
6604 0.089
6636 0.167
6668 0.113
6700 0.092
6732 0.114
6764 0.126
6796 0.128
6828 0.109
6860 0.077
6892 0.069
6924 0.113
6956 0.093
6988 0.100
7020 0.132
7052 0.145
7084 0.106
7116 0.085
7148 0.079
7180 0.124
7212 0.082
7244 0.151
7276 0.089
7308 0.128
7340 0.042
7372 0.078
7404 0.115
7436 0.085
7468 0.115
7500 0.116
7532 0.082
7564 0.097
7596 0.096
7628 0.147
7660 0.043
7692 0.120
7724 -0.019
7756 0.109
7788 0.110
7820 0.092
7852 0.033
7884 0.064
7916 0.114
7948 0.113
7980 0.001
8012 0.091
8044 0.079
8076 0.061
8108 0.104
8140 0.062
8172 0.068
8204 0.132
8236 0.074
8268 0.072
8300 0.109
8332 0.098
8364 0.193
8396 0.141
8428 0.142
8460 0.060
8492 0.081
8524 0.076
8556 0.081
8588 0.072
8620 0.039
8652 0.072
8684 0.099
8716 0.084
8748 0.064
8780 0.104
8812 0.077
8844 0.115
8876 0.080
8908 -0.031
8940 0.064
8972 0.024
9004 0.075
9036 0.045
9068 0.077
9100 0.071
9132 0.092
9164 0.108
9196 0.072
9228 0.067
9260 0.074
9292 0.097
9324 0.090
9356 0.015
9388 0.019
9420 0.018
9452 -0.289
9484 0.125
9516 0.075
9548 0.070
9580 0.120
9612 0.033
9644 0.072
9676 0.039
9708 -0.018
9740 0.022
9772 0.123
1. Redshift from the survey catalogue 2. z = 0.53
